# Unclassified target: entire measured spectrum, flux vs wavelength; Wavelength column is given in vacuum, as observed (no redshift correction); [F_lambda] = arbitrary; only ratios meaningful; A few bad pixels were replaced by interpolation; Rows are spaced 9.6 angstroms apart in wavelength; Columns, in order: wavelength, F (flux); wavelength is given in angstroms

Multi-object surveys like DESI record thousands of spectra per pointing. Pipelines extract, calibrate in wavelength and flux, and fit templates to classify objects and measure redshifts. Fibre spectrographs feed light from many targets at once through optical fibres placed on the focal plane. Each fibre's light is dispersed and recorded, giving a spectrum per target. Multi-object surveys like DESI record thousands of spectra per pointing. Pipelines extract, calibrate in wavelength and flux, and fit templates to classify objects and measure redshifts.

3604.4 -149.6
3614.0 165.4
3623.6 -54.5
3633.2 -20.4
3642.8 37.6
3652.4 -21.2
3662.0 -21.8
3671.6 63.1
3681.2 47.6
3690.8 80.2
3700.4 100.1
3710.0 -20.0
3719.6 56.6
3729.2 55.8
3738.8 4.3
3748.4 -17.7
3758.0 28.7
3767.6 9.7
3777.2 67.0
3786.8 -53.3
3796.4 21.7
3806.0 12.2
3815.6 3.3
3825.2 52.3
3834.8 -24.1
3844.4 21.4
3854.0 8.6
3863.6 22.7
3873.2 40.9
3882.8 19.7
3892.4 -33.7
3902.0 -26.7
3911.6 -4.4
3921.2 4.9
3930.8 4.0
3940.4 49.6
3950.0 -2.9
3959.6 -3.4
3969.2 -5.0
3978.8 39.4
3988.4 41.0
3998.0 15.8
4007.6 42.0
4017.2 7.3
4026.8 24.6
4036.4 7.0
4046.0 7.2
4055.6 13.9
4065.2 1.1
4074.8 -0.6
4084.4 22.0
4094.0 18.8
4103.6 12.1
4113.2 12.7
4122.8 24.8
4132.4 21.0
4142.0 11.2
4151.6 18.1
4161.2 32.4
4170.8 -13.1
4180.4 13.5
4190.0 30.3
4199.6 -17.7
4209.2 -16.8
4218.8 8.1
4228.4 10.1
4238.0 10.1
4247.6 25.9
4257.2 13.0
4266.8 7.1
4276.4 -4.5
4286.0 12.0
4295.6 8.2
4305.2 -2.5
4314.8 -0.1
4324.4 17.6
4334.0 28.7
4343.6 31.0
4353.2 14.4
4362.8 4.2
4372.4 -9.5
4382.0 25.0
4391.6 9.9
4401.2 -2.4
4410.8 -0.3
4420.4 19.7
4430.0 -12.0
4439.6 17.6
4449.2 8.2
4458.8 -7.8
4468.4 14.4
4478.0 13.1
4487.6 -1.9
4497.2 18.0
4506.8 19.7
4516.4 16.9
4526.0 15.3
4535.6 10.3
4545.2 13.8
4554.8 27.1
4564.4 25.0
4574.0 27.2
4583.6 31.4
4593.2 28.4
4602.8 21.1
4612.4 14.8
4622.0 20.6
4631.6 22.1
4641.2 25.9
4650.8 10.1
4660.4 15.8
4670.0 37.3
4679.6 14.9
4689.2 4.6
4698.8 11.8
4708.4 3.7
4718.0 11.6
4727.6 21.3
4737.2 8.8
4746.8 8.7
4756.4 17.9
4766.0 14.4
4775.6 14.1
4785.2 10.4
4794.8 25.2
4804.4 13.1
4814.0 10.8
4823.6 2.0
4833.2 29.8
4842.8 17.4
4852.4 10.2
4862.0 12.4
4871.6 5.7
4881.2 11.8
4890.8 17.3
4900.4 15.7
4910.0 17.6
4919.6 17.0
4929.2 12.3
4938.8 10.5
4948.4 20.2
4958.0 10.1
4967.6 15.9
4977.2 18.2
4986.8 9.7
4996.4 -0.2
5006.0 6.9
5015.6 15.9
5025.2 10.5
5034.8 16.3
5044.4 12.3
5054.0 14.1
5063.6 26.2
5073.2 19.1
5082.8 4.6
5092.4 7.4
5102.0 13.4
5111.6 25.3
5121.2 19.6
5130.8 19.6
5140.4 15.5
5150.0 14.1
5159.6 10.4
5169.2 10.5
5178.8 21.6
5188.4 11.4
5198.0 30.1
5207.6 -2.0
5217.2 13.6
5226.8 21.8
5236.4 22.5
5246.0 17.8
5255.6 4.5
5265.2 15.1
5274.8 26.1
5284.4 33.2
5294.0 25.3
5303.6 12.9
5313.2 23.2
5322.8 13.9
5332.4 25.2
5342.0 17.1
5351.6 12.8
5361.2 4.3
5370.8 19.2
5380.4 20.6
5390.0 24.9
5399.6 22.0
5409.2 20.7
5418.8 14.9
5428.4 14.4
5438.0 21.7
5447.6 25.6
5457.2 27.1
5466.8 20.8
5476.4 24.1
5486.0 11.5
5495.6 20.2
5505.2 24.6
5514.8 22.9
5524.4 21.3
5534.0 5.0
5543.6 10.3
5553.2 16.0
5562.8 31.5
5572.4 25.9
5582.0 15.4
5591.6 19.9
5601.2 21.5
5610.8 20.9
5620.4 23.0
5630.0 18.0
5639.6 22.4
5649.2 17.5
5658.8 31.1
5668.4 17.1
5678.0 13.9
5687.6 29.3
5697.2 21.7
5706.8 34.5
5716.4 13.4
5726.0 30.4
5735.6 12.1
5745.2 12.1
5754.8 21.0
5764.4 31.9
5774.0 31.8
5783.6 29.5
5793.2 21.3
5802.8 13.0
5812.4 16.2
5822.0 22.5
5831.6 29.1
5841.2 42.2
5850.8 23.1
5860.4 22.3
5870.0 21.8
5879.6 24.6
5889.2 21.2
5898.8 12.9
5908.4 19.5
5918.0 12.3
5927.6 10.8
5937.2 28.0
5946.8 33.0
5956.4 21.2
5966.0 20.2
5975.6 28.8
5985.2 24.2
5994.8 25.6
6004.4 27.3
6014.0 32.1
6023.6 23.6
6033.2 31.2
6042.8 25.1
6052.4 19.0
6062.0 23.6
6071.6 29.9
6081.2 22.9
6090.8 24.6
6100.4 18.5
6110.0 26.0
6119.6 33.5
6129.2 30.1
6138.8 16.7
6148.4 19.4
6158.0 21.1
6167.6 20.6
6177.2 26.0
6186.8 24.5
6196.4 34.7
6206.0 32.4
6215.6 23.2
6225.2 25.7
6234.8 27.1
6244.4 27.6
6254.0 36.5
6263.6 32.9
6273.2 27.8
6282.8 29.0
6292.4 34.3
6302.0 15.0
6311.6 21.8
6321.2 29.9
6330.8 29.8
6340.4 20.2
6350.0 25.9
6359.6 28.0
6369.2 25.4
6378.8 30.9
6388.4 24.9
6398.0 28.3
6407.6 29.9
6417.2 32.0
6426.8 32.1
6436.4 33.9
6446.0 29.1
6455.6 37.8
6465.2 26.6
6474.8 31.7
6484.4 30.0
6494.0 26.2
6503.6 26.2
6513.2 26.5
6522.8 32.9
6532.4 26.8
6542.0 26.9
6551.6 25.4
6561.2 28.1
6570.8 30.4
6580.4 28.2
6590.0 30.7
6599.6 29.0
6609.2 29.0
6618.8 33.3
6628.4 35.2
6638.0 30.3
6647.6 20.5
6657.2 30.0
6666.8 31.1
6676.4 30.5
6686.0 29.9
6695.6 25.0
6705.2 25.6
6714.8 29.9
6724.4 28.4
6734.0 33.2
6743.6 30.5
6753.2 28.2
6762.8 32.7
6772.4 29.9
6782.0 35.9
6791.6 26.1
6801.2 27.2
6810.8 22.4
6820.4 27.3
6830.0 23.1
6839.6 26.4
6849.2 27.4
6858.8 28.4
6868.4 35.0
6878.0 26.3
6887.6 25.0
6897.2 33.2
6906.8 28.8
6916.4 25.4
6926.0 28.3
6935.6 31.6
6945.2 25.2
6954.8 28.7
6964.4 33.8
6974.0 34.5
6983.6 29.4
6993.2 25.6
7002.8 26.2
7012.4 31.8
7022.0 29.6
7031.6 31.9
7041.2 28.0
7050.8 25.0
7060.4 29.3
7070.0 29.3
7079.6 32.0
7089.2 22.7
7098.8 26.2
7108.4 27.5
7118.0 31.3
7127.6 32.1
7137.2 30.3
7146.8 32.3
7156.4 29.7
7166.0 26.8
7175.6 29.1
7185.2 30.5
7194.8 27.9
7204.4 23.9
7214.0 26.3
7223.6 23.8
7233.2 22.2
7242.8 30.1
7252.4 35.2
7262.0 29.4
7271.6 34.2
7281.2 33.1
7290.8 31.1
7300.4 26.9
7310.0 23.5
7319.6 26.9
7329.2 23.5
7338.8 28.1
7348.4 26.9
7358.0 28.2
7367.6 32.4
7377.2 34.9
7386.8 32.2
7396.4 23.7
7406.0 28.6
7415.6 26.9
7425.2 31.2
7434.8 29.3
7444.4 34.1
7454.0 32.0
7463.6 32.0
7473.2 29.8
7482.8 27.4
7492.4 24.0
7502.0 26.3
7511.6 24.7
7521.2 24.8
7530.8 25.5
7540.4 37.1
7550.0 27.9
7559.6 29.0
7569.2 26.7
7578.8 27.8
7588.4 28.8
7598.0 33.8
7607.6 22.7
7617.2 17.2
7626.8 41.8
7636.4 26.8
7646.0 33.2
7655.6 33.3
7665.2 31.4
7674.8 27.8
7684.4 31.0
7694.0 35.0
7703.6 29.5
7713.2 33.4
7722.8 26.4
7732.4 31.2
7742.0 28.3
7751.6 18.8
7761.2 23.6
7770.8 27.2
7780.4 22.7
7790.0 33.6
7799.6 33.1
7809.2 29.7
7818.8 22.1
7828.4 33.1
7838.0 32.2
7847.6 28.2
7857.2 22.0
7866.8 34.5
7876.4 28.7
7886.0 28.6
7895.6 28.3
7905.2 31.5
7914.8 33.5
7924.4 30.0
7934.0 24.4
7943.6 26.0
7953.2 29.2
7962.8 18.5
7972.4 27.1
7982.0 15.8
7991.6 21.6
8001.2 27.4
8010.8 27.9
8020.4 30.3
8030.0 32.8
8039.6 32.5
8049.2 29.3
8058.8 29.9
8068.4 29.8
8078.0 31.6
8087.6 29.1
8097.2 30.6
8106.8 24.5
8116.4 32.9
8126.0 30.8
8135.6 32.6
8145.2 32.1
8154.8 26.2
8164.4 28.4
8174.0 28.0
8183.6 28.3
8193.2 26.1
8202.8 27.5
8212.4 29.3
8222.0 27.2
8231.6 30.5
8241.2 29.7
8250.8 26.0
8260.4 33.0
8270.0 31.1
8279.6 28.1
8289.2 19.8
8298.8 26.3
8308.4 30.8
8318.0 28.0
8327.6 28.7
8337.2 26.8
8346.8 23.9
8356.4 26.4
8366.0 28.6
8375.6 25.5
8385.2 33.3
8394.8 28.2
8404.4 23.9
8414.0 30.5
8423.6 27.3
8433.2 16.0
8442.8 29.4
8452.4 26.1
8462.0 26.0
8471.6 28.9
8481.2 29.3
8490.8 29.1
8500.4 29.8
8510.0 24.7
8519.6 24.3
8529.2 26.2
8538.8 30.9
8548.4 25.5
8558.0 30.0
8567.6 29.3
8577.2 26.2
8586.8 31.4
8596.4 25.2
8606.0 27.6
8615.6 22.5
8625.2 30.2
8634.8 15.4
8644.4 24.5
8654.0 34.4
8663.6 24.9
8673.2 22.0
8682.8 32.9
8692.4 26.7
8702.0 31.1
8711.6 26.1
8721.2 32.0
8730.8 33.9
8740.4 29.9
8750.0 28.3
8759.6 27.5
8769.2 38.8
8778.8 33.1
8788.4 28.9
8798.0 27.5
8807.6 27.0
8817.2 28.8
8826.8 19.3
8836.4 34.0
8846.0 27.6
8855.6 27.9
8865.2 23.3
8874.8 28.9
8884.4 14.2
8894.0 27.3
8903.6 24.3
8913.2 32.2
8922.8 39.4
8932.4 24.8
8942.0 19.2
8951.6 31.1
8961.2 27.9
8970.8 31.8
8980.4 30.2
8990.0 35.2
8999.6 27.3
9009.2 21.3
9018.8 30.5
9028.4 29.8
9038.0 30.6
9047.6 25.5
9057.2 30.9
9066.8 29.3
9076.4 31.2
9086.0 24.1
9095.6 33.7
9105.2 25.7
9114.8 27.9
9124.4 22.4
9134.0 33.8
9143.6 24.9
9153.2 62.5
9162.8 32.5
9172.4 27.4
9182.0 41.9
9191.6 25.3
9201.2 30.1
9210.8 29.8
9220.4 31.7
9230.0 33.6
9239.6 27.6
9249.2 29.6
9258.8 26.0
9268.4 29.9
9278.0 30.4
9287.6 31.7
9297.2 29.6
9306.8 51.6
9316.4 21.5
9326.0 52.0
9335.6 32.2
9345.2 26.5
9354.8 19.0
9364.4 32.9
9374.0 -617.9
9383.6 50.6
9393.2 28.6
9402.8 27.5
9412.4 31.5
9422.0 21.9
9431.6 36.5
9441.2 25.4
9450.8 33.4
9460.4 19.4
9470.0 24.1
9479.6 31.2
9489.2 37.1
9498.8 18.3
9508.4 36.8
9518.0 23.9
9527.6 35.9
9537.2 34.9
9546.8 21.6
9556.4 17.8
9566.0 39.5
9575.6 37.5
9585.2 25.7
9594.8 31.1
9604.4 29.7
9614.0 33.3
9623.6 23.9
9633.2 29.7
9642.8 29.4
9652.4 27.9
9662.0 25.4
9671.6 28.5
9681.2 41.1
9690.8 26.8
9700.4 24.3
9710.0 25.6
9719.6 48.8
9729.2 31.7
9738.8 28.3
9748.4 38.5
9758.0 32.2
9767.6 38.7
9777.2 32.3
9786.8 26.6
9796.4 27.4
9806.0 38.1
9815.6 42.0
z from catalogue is 0.39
